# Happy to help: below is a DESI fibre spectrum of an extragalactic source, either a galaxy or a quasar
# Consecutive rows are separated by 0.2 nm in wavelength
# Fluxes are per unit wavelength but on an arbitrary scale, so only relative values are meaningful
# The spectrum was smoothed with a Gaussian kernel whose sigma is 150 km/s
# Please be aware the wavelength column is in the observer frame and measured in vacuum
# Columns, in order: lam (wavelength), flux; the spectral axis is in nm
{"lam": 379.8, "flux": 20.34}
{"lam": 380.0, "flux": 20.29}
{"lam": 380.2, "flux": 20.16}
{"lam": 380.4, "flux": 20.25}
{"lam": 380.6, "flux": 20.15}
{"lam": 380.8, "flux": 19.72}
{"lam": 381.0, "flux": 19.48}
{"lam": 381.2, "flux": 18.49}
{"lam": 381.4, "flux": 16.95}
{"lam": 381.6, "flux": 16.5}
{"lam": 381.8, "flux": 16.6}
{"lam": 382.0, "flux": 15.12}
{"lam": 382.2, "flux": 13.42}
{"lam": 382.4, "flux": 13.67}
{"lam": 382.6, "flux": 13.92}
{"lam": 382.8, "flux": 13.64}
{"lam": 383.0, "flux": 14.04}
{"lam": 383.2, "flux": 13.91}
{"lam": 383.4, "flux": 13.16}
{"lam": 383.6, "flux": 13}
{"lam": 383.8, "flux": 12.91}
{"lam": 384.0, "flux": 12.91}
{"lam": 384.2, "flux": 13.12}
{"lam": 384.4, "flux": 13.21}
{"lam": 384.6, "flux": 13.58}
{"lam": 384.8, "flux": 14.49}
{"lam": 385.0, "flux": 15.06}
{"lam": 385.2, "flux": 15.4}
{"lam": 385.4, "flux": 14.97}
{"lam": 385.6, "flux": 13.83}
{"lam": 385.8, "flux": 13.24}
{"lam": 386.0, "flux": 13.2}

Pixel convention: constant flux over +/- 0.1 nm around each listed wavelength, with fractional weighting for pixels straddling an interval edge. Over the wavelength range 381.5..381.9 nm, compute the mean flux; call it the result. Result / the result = 16.6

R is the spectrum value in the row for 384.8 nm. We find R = 14.49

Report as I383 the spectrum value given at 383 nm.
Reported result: 14.04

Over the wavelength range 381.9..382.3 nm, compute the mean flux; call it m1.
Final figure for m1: 14.3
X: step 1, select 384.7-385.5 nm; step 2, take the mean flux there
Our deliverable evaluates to 15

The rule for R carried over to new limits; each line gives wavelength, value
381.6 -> 16.5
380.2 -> 20.16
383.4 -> 13.16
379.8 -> 20.34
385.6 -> 13.83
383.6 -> 13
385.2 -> 15.4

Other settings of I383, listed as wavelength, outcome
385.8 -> 13.24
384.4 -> 13.21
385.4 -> 14.97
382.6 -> 13.92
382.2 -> 13.42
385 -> 15.06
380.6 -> 20.15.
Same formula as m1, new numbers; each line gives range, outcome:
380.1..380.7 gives 20.2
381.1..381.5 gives 17.7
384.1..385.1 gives 13.9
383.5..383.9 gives 13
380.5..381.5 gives 19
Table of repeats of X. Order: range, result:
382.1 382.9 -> 13.7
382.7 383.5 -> 13.7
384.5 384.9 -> 14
